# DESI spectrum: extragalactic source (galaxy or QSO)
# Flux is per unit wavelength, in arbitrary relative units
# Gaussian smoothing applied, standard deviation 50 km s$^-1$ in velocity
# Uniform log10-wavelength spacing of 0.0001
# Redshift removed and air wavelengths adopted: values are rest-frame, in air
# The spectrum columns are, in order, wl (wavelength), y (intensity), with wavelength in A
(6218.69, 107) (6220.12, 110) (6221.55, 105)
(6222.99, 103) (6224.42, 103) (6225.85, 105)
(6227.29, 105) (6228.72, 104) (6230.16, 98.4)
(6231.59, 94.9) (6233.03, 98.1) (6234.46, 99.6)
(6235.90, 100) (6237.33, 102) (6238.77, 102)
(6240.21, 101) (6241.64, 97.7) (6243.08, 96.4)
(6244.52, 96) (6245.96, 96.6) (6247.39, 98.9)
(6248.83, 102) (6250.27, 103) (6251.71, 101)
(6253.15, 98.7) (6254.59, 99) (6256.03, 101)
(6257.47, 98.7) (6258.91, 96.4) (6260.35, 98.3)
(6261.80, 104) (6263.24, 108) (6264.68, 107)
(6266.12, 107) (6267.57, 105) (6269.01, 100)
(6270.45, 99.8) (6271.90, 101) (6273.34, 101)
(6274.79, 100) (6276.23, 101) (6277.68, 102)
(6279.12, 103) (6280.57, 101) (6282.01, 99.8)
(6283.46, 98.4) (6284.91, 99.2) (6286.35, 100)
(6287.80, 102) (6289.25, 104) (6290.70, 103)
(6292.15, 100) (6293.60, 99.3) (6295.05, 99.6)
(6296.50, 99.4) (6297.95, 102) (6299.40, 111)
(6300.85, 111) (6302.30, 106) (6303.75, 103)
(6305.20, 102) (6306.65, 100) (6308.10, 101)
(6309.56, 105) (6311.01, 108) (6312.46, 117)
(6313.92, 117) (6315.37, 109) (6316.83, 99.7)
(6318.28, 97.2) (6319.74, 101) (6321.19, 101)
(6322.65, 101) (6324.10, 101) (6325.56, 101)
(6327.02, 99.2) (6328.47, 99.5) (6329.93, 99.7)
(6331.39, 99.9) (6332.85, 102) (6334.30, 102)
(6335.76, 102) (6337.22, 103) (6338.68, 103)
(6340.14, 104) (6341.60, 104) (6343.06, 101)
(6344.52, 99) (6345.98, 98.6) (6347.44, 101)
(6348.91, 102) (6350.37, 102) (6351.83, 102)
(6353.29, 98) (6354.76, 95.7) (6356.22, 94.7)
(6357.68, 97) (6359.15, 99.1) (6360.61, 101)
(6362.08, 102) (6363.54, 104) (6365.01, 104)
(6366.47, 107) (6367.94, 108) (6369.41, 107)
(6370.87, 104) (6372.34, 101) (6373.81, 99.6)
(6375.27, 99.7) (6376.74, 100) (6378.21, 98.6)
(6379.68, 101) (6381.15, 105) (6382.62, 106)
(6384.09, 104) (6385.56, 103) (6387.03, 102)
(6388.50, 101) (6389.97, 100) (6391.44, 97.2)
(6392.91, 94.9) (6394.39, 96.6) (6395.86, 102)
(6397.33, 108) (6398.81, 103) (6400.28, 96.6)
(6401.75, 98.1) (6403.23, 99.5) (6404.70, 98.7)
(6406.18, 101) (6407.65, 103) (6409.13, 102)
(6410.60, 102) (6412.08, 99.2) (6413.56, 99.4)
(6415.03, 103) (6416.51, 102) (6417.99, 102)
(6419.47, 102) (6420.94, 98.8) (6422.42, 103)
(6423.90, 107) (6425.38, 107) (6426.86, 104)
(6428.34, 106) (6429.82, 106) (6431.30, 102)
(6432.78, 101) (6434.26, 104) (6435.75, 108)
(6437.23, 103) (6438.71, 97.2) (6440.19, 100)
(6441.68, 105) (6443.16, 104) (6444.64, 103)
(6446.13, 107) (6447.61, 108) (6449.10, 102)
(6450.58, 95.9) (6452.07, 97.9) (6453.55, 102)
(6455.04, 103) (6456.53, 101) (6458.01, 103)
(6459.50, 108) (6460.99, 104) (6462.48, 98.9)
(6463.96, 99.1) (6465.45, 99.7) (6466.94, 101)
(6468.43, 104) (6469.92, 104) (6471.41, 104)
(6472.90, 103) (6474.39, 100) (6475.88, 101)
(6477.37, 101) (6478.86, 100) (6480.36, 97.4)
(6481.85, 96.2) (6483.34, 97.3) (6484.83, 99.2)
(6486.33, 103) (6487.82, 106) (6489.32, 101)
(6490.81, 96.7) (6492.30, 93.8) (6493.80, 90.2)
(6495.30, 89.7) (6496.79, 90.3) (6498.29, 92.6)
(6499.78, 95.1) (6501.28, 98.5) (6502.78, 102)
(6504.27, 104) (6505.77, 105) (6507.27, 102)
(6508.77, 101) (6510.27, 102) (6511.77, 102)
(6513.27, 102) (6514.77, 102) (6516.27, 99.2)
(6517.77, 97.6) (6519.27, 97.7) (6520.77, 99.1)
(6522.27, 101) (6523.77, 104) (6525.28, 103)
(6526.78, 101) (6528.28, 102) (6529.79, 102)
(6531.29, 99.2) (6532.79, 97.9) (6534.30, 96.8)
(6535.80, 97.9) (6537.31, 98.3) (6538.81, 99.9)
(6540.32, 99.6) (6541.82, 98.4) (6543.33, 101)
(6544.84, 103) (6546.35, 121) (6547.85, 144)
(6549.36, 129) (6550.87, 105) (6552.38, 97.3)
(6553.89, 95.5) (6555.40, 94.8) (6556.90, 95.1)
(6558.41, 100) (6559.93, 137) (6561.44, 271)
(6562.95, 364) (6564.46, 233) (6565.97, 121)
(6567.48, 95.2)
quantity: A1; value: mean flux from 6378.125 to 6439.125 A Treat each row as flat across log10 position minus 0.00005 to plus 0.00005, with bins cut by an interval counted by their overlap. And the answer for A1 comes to 102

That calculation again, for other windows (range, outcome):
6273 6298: 101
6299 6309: 105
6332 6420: 101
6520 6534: 101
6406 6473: 103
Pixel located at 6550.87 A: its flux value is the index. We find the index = 105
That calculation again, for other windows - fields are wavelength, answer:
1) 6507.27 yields 102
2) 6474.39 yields 100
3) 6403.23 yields 99.5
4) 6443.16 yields 104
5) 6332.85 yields 102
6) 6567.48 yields 95.2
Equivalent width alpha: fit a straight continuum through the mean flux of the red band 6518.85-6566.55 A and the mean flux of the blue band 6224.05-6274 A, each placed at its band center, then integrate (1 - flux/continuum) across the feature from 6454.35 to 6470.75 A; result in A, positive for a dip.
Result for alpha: 2.00 A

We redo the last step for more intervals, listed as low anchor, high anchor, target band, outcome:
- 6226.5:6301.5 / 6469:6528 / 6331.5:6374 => -0.47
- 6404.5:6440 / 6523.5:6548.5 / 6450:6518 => 2.20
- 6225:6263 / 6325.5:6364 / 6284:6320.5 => -1.27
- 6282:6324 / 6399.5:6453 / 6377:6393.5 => 0.23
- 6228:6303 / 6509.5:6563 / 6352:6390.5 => 1.41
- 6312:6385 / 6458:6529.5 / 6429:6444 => -0.33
